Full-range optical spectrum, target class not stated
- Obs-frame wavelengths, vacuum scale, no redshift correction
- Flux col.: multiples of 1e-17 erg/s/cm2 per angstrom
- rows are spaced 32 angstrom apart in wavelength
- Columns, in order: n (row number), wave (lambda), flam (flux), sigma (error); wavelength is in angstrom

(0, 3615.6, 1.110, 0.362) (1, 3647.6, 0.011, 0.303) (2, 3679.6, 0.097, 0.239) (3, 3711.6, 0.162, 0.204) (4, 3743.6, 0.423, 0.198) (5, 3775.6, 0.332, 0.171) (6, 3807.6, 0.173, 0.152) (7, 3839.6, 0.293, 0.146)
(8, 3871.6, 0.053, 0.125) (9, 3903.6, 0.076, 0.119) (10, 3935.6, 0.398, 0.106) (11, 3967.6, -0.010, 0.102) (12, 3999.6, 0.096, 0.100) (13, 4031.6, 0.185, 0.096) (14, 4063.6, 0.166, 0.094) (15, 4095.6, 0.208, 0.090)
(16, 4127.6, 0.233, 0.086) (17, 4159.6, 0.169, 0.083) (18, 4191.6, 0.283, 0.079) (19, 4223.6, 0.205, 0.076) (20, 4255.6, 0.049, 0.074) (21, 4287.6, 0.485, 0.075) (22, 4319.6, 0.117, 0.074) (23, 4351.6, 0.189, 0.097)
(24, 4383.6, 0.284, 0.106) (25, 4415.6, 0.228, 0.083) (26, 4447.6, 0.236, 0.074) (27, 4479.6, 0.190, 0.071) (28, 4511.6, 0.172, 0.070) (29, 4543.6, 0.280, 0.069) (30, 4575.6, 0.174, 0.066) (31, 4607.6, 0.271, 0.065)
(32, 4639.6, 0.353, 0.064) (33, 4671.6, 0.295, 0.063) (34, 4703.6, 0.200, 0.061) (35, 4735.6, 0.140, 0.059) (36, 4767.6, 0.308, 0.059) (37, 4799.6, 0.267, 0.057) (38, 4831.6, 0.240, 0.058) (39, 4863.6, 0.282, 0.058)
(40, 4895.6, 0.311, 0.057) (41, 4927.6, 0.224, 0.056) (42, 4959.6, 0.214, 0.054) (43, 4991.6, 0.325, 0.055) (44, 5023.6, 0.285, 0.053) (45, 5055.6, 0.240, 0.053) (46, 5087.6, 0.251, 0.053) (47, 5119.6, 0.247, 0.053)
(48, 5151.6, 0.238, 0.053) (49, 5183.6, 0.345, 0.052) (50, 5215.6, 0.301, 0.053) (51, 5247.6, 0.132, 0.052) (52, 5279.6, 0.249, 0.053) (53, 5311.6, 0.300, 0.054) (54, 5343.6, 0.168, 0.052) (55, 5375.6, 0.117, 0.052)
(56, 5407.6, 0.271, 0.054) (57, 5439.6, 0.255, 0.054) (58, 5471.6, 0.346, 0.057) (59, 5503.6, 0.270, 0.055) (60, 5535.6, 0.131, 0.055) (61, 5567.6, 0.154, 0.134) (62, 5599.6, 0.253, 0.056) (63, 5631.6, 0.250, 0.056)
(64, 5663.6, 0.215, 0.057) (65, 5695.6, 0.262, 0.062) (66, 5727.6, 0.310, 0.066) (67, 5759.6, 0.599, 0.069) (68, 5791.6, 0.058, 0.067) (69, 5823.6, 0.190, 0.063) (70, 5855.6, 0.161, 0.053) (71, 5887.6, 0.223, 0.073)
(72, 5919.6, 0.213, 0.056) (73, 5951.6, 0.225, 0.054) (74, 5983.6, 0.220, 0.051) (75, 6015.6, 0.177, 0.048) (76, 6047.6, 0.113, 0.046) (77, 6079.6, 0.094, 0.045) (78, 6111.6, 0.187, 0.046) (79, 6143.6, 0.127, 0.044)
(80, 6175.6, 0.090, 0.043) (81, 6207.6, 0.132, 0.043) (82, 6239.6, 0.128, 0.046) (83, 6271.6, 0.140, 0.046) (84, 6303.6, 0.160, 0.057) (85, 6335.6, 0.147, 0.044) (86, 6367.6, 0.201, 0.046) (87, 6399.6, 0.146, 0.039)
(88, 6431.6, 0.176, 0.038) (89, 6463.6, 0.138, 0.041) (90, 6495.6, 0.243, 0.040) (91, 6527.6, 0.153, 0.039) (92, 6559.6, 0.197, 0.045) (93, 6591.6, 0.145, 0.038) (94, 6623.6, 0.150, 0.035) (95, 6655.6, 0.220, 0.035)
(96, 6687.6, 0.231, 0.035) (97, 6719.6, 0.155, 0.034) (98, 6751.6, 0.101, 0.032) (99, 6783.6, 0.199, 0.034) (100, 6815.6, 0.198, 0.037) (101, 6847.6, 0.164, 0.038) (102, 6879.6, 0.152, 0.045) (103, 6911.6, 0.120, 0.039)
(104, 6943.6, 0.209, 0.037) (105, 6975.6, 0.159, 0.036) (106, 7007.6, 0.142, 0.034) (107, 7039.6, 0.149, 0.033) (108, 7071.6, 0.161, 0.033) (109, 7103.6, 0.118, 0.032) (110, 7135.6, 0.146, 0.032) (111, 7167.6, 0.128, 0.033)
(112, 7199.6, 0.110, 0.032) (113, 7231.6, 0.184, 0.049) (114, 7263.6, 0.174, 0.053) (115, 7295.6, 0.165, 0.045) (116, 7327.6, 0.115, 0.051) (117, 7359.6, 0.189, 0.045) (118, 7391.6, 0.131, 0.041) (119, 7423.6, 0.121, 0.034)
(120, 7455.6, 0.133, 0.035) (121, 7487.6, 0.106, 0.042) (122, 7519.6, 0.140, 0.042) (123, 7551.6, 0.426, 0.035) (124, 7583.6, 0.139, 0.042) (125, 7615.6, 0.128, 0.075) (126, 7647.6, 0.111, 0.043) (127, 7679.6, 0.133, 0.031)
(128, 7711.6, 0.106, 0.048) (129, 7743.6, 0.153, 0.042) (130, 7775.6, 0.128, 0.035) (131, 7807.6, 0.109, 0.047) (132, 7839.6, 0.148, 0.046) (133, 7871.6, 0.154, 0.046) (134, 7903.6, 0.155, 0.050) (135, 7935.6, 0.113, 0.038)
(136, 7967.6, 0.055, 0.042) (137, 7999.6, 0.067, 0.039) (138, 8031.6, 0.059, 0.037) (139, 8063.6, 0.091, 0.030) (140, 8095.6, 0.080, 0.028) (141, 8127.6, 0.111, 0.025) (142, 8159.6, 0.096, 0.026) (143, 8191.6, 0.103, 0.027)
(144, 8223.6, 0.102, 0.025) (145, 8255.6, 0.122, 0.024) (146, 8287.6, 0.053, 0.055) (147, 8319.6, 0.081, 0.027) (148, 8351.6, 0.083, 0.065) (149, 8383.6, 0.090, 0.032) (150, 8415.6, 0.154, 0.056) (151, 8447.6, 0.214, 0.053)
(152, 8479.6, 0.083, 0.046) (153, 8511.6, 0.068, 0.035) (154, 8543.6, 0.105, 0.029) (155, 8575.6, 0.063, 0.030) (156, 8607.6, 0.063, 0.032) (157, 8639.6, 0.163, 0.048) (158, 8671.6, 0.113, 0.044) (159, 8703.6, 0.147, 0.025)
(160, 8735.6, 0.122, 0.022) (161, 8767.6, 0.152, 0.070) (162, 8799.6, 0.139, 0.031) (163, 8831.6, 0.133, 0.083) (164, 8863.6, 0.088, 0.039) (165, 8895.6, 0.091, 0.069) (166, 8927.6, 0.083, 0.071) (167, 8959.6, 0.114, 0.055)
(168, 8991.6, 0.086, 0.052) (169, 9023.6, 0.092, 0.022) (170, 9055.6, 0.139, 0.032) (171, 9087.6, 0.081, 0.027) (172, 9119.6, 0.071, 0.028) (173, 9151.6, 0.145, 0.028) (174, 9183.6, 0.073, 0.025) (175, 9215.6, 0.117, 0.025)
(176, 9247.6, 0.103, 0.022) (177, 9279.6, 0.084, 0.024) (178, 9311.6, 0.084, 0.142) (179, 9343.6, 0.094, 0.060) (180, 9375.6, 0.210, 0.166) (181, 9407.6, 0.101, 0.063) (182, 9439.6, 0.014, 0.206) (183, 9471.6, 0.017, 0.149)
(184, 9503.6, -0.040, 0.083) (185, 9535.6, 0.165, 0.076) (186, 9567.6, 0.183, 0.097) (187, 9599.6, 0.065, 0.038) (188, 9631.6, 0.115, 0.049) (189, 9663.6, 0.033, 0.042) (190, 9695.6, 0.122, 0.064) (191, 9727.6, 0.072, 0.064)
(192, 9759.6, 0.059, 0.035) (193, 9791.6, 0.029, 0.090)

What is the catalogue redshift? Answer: 0.15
